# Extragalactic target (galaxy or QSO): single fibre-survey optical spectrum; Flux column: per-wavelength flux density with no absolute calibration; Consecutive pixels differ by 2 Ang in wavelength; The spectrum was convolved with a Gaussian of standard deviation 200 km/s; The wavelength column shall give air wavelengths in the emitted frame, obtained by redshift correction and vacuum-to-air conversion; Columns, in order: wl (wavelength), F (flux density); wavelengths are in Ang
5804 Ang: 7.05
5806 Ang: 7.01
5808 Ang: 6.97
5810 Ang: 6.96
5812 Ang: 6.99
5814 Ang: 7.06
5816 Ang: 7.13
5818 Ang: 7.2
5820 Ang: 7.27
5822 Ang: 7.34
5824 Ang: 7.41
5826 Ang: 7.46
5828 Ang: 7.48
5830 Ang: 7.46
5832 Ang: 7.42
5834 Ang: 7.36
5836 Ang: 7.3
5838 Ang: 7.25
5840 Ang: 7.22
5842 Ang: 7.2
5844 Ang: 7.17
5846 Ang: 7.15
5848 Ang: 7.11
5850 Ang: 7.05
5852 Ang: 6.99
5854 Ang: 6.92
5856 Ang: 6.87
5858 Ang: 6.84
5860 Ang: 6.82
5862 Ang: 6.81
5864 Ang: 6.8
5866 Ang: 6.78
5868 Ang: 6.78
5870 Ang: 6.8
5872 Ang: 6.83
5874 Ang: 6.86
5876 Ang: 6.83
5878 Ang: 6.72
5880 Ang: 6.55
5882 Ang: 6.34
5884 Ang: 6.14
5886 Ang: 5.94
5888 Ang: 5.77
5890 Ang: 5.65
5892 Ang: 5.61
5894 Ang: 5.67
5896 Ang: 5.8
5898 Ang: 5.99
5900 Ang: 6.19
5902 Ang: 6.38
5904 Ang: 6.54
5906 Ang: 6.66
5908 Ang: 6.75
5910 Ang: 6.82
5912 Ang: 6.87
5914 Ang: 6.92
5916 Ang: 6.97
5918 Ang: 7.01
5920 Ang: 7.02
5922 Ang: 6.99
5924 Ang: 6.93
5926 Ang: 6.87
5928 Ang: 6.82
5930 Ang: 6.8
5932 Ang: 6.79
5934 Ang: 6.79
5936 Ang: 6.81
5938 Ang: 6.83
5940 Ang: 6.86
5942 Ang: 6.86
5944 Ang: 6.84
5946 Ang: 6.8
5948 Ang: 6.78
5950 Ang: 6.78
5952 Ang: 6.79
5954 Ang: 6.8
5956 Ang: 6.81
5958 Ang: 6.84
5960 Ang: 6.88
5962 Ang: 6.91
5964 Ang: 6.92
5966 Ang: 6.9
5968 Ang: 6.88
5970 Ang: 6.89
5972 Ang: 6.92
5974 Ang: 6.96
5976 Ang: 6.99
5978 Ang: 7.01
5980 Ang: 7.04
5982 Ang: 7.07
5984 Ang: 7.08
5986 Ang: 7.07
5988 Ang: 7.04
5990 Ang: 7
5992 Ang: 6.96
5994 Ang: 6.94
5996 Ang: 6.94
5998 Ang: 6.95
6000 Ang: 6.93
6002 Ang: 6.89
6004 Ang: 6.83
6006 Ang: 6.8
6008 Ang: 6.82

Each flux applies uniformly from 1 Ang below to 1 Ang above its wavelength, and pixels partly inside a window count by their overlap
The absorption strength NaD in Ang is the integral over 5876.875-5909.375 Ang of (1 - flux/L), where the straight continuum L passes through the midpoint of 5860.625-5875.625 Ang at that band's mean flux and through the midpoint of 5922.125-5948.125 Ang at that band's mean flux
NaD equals 3.1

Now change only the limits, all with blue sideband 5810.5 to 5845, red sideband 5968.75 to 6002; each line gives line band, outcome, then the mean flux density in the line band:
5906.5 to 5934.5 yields 0.9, 6.88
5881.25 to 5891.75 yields 1.8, 5.93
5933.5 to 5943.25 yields 0.3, 6.83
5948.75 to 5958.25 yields 0.3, 6.8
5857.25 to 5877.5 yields 1.1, 6.81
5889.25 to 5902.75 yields 2.4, 5.89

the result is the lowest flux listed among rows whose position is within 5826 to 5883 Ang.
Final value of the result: 6.34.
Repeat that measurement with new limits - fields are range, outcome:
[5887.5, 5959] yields 5.61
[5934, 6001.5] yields 6.78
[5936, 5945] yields 6.81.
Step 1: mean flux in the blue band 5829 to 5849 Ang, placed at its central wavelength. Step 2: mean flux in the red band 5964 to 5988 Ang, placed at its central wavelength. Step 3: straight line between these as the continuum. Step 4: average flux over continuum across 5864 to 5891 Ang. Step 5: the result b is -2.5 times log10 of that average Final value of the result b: 0.11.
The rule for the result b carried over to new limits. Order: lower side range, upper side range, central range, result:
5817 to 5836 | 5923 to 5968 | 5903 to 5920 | 0.03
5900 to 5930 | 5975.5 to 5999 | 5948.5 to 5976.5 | 0.01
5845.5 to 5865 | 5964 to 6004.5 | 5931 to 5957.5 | 0.02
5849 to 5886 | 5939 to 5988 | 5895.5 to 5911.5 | 0.06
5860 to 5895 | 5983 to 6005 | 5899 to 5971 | -0.02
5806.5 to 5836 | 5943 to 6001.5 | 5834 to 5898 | 0.08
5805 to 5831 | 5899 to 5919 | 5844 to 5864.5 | 0.01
